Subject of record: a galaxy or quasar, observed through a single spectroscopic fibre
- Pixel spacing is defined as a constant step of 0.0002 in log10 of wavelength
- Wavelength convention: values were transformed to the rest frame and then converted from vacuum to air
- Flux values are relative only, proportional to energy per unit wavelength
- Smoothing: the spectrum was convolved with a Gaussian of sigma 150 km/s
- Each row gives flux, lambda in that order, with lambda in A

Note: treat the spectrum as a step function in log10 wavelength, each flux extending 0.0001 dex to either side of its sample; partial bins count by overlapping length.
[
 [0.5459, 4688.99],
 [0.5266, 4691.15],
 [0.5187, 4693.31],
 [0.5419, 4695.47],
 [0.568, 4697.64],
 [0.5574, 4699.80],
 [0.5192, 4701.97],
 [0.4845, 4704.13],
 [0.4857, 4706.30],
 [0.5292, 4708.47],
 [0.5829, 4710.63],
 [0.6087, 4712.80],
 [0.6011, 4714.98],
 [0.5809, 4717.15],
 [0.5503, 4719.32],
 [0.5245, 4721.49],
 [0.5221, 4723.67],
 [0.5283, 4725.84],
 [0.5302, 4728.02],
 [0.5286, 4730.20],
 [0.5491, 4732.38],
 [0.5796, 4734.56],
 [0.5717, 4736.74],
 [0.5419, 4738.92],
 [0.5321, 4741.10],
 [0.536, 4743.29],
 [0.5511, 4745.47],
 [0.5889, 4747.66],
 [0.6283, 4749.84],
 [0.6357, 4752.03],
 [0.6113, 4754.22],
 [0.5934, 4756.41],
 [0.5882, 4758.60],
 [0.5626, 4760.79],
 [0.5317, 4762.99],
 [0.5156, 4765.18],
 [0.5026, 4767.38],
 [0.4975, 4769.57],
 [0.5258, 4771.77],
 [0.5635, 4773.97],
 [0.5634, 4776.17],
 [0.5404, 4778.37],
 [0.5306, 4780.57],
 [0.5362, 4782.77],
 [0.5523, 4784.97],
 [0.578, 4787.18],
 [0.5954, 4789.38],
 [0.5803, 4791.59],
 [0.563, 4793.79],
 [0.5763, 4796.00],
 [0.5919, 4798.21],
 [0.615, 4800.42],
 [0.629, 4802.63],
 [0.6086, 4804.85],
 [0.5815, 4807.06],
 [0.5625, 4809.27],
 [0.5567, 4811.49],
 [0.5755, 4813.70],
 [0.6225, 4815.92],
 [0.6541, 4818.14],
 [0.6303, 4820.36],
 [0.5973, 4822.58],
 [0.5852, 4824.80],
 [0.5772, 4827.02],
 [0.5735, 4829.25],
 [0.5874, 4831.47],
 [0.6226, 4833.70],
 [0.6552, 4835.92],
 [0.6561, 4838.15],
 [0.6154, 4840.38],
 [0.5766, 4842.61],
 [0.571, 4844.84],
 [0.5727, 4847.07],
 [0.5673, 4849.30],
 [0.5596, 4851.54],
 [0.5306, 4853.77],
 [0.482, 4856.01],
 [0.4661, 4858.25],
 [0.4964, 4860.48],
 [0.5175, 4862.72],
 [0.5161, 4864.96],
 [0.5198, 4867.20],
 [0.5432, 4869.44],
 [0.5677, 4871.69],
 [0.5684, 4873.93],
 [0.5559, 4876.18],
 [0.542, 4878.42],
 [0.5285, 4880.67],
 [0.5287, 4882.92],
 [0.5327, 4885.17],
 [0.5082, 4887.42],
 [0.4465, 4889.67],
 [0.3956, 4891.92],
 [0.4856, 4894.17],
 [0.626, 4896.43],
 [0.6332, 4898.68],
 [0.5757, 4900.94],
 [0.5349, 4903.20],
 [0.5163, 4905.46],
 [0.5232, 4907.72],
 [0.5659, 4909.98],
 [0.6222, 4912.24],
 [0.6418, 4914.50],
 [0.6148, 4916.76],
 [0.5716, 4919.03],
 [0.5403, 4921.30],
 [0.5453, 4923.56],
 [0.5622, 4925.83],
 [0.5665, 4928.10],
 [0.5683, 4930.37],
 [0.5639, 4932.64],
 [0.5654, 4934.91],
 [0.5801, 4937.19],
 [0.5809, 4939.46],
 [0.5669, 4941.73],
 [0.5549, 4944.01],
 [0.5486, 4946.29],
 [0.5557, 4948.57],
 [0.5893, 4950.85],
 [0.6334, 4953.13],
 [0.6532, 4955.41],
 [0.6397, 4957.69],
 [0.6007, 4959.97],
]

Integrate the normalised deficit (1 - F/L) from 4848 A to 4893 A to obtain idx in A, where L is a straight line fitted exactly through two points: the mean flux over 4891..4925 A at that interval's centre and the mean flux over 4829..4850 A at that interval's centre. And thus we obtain 5.0 A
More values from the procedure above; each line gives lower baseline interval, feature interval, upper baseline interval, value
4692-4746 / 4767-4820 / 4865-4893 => -4.0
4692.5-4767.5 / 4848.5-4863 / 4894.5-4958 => 1.4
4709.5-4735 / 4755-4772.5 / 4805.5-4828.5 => 1.0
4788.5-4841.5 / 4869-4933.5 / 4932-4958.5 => 4.3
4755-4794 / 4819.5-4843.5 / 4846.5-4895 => -3.4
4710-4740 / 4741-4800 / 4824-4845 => 1.3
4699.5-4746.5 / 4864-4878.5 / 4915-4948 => 0.4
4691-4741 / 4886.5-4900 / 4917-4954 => 1.1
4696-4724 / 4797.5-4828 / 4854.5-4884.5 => -3.8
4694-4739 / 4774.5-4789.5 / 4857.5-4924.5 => -0.3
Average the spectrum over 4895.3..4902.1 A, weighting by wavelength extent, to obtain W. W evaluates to 0.611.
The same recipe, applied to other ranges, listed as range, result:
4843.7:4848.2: 0.572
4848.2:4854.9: 0.552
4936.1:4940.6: 0.582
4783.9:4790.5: 0.575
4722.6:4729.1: 0.527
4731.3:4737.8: 0.567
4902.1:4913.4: 0.553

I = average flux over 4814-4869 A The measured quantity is 0.573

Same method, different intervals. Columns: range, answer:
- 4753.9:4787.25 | 0.547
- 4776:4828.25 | 0.584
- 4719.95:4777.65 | 0.554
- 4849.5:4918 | 0.539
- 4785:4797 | 0.576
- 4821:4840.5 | 0.608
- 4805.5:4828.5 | 0.594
